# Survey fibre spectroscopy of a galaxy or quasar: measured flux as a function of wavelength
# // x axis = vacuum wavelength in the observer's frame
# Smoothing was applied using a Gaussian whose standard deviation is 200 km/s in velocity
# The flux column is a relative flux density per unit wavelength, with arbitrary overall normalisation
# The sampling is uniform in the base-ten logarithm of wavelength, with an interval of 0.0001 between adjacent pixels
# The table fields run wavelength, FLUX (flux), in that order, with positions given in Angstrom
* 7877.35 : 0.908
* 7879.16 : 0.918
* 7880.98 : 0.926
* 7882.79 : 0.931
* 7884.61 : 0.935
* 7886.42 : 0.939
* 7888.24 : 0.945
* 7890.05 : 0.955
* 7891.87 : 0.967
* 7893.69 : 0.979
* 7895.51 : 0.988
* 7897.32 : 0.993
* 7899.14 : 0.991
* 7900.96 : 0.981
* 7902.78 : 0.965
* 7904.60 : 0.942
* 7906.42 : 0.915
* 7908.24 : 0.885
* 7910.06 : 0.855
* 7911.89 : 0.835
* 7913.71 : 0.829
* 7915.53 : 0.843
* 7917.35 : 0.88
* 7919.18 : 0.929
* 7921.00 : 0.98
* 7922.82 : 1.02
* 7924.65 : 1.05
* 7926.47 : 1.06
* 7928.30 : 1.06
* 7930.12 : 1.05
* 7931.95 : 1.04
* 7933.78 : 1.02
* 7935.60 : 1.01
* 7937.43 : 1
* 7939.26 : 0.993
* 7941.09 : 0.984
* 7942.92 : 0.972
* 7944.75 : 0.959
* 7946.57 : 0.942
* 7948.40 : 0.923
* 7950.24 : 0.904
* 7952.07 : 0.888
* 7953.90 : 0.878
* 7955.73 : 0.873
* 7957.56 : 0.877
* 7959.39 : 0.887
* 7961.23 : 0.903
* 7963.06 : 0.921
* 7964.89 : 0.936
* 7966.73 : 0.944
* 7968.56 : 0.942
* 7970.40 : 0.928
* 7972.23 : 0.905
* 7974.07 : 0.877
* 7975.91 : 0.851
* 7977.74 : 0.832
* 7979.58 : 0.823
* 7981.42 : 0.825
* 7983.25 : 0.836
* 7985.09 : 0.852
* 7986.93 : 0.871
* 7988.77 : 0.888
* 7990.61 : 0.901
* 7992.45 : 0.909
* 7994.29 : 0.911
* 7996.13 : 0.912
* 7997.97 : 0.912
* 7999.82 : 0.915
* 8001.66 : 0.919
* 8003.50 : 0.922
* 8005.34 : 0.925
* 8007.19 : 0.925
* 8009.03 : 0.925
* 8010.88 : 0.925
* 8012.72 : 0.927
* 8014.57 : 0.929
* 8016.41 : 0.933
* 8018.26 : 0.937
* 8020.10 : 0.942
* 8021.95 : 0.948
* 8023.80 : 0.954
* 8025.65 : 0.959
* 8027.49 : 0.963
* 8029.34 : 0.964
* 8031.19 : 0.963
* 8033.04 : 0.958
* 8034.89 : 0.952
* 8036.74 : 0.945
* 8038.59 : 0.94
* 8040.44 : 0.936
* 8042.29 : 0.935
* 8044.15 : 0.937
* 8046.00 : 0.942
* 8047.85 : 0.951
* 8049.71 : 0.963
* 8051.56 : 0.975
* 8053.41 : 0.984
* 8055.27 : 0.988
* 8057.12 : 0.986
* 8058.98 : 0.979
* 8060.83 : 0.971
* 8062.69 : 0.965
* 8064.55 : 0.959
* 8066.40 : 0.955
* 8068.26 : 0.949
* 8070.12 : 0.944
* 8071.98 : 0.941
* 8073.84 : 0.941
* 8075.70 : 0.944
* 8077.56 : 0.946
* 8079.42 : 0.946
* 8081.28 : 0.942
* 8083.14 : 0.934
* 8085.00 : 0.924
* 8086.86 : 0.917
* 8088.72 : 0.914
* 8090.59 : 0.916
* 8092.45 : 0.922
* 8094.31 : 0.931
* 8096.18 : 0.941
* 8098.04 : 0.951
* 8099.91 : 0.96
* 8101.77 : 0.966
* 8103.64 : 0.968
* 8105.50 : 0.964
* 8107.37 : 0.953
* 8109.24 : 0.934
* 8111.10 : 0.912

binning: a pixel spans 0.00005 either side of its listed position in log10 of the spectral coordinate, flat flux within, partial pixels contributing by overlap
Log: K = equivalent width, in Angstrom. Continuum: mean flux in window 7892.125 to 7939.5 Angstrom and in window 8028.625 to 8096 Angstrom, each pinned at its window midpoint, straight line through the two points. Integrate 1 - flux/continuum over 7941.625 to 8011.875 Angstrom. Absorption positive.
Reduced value 4.1 Angstrom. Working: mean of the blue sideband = 0.965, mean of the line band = 0.902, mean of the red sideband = 0.949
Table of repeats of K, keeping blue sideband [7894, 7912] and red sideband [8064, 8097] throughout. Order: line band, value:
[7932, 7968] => 0.0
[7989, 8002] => 0.4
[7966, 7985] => 1.3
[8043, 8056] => -0.3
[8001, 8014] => 0.2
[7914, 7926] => -0.1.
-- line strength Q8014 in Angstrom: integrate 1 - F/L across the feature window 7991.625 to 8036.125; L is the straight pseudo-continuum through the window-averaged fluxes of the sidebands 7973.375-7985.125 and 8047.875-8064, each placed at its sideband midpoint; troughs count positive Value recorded -1.7 Angstrom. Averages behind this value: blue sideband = 0.841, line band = 0.935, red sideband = 0.974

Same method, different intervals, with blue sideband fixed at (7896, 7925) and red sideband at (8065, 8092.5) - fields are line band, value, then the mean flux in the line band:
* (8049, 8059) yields -0.5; 0.98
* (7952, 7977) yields 0.8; 0.901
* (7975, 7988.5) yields 1.3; 0.844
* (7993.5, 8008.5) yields 0.2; 0.918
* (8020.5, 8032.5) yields -0.3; 0.958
